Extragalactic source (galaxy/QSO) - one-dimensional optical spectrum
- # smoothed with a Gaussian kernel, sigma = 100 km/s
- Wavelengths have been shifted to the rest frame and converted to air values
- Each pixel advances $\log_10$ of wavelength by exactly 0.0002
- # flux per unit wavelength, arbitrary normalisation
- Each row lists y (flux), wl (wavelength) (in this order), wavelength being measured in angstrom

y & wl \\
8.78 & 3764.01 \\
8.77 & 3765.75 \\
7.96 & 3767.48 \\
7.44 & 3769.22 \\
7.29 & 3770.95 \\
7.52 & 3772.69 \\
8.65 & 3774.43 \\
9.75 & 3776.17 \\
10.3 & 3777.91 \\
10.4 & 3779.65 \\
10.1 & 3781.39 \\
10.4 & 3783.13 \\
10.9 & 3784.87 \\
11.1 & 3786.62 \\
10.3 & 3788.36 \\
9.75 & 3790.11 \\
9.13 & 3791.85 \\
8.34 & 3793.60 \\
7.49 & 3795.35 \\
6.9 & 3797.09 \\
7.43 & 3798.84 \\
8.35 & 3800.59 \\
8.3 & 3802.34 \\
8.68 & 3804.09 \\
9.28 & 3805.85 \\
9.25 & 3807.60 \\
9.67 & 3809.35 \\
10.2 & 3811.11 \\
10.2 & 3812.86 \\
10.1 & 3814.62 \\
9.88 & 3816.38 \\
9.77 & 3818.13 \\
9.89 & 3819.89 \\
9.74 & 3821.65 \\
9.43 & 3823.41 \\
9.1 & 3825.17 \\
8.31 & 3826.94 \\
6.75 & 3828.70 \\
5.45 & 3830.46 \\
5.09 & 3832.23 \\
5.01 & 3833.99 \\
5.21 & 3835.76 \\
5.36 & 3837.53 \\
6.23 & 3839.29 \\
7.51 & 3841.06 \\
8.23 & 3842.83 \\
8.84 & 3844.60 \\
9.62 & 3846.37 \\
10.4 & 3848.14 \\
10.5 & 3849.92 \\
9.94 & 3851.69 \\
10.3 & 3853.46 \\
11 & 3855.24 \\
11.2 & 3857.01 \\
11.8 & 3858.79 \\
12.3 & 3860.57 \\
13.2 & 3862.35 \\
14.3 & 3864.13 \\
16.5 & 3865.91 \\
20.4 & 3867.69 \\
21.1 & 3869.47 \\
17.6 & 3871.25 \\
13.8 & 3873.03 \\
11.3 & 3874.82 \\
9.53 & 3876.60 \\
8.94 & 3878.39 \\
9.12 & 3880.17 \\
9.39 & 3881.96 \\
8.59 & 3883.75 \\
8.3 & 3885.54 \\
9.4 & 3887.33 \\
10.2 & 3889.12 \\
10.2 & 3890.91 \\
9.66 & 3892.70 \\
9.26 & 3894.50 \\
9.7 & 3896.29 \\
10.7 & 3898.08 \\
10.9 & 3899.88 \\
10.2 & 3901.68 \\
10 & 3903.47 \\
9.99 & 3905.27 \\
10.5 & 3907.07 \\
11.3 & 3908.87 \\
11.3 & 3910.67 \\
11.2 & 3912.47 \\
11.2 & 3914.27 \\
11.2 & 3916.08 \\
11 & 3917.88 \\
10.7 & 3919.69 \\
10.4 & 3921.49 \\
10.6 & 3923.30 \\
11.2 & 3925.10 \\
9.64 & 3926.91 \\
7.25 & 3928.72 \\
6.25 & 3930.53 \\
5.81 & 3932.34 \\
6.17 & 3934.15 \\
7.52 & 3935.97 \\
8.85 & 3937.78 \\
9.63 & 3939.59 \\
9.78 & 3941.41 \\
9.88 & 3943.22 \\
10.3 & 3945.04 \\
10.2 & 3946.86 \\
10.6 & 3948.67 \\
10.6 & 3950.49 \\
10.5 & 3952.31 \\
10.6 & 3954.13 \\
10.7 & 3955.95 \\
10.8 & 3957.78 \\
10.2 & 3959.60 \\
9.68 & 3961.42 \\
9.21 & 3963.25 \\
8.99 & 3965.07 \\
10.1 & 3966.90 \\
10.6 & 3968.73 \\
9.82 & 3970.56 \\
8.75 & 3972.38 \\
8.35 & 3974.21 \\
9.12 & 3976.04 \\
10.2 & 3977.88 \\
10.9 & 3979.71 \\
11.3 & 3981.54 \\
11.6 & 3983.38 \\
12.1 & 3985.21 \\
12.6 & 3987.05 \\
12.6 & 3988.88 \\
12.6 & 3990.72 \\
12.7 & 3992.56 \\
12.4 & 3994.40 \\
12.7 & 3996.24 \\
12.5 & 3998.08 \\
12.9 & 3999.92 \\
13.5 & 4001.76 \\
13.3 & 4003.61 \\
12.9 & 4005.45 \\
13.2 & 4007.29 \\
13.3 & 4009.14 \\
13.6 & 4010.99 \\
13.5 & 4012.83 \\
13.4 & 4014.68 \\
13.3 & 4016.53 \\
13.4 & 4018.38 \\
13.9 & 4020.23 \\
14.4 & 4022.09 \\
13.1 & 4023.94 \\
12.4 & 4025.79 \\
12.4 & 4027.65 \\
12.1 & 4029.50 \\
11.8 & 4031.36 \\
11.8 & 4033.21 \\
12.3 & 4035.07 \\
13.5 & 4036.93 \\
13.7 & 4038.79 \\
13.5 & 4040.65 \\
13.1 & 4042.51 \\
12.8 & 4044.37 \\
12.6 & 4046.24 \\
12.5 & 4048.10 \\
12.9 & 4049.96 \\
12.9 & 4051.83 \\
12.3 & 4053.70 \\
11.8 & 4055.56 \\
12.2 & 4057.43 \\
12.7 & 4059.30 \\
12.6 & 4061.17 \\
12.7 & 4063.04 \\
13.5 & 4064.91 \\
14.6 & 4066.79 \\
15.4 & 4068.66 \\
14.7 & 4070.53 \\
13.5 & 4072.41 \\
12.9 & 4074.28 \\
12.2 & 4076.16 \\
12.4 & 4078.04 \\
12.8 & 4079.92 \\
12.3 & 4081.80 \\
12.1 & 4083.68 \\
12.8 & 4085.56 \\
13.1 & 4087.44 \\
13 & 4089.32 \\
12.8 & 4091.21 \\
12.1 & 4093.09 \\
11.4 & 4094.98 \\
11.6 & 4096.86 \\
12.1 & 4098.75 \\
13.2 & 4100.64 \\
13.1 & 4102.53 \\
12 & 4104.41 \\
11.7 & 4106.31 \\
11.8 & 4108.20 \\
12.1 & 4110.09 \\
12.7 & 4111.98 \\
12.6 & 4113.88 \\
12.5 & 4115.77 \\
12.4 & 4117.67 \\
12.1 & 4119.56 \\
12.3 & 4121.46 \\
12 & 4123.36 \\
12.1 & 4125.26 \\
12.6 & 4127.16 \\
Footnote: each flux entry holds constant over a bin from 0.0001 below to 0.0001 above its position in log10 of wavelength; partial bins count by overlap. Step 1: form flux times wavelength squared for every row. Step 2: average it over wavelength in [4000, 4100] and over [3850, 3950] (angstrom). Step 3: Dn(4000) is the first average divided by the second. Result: 1.30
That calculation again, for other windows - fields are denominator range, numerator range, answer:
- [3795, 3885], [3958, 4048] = 1.32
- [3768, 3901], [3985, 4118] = 1.45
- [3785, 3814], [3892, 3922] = 1.23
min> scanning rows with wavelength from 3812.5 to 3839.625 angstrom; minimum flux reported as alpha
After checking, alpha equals 5.01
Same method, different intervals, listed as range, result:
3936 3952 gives 8.85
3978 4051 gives 10.9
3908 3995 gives 5.81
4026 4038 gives 11.8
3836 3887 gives 5.36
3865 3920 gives 8.3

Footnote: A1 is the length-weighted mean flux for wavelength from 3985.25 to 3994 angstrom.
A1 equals 12.6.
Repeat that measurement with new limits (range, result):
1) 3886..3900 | 9.9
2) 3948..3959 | 10.6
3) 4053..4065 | 12.5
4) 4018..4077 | 13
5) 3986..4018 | 13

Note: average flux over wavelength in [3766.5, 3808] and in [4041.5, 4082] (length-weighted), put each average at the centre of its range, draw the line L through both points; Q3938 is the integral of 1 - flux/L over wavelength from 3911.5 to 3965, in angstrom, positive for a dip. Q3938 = 7.0 angstrom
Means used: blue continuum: 8.96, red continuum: 13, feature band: 9.7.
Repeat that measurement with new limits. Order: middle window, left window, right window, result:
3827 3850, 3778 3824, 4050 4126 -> 6.3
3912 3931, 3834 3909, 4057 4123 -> 1.8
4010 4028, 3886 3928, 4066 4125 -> -2.5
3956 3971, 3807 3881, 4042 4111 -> 2.0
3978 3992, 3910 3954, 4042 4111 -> -1.4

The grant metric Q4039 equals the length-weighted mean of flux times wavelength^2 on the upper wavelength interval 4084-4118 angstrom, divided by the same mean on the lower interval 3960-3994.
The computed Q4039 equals 1.24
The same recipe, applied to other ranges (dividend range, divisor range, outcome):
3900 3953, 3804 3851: 1.22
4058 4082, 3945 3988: 1.35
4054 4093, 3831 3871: 1.35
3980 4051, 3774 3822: 1.52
